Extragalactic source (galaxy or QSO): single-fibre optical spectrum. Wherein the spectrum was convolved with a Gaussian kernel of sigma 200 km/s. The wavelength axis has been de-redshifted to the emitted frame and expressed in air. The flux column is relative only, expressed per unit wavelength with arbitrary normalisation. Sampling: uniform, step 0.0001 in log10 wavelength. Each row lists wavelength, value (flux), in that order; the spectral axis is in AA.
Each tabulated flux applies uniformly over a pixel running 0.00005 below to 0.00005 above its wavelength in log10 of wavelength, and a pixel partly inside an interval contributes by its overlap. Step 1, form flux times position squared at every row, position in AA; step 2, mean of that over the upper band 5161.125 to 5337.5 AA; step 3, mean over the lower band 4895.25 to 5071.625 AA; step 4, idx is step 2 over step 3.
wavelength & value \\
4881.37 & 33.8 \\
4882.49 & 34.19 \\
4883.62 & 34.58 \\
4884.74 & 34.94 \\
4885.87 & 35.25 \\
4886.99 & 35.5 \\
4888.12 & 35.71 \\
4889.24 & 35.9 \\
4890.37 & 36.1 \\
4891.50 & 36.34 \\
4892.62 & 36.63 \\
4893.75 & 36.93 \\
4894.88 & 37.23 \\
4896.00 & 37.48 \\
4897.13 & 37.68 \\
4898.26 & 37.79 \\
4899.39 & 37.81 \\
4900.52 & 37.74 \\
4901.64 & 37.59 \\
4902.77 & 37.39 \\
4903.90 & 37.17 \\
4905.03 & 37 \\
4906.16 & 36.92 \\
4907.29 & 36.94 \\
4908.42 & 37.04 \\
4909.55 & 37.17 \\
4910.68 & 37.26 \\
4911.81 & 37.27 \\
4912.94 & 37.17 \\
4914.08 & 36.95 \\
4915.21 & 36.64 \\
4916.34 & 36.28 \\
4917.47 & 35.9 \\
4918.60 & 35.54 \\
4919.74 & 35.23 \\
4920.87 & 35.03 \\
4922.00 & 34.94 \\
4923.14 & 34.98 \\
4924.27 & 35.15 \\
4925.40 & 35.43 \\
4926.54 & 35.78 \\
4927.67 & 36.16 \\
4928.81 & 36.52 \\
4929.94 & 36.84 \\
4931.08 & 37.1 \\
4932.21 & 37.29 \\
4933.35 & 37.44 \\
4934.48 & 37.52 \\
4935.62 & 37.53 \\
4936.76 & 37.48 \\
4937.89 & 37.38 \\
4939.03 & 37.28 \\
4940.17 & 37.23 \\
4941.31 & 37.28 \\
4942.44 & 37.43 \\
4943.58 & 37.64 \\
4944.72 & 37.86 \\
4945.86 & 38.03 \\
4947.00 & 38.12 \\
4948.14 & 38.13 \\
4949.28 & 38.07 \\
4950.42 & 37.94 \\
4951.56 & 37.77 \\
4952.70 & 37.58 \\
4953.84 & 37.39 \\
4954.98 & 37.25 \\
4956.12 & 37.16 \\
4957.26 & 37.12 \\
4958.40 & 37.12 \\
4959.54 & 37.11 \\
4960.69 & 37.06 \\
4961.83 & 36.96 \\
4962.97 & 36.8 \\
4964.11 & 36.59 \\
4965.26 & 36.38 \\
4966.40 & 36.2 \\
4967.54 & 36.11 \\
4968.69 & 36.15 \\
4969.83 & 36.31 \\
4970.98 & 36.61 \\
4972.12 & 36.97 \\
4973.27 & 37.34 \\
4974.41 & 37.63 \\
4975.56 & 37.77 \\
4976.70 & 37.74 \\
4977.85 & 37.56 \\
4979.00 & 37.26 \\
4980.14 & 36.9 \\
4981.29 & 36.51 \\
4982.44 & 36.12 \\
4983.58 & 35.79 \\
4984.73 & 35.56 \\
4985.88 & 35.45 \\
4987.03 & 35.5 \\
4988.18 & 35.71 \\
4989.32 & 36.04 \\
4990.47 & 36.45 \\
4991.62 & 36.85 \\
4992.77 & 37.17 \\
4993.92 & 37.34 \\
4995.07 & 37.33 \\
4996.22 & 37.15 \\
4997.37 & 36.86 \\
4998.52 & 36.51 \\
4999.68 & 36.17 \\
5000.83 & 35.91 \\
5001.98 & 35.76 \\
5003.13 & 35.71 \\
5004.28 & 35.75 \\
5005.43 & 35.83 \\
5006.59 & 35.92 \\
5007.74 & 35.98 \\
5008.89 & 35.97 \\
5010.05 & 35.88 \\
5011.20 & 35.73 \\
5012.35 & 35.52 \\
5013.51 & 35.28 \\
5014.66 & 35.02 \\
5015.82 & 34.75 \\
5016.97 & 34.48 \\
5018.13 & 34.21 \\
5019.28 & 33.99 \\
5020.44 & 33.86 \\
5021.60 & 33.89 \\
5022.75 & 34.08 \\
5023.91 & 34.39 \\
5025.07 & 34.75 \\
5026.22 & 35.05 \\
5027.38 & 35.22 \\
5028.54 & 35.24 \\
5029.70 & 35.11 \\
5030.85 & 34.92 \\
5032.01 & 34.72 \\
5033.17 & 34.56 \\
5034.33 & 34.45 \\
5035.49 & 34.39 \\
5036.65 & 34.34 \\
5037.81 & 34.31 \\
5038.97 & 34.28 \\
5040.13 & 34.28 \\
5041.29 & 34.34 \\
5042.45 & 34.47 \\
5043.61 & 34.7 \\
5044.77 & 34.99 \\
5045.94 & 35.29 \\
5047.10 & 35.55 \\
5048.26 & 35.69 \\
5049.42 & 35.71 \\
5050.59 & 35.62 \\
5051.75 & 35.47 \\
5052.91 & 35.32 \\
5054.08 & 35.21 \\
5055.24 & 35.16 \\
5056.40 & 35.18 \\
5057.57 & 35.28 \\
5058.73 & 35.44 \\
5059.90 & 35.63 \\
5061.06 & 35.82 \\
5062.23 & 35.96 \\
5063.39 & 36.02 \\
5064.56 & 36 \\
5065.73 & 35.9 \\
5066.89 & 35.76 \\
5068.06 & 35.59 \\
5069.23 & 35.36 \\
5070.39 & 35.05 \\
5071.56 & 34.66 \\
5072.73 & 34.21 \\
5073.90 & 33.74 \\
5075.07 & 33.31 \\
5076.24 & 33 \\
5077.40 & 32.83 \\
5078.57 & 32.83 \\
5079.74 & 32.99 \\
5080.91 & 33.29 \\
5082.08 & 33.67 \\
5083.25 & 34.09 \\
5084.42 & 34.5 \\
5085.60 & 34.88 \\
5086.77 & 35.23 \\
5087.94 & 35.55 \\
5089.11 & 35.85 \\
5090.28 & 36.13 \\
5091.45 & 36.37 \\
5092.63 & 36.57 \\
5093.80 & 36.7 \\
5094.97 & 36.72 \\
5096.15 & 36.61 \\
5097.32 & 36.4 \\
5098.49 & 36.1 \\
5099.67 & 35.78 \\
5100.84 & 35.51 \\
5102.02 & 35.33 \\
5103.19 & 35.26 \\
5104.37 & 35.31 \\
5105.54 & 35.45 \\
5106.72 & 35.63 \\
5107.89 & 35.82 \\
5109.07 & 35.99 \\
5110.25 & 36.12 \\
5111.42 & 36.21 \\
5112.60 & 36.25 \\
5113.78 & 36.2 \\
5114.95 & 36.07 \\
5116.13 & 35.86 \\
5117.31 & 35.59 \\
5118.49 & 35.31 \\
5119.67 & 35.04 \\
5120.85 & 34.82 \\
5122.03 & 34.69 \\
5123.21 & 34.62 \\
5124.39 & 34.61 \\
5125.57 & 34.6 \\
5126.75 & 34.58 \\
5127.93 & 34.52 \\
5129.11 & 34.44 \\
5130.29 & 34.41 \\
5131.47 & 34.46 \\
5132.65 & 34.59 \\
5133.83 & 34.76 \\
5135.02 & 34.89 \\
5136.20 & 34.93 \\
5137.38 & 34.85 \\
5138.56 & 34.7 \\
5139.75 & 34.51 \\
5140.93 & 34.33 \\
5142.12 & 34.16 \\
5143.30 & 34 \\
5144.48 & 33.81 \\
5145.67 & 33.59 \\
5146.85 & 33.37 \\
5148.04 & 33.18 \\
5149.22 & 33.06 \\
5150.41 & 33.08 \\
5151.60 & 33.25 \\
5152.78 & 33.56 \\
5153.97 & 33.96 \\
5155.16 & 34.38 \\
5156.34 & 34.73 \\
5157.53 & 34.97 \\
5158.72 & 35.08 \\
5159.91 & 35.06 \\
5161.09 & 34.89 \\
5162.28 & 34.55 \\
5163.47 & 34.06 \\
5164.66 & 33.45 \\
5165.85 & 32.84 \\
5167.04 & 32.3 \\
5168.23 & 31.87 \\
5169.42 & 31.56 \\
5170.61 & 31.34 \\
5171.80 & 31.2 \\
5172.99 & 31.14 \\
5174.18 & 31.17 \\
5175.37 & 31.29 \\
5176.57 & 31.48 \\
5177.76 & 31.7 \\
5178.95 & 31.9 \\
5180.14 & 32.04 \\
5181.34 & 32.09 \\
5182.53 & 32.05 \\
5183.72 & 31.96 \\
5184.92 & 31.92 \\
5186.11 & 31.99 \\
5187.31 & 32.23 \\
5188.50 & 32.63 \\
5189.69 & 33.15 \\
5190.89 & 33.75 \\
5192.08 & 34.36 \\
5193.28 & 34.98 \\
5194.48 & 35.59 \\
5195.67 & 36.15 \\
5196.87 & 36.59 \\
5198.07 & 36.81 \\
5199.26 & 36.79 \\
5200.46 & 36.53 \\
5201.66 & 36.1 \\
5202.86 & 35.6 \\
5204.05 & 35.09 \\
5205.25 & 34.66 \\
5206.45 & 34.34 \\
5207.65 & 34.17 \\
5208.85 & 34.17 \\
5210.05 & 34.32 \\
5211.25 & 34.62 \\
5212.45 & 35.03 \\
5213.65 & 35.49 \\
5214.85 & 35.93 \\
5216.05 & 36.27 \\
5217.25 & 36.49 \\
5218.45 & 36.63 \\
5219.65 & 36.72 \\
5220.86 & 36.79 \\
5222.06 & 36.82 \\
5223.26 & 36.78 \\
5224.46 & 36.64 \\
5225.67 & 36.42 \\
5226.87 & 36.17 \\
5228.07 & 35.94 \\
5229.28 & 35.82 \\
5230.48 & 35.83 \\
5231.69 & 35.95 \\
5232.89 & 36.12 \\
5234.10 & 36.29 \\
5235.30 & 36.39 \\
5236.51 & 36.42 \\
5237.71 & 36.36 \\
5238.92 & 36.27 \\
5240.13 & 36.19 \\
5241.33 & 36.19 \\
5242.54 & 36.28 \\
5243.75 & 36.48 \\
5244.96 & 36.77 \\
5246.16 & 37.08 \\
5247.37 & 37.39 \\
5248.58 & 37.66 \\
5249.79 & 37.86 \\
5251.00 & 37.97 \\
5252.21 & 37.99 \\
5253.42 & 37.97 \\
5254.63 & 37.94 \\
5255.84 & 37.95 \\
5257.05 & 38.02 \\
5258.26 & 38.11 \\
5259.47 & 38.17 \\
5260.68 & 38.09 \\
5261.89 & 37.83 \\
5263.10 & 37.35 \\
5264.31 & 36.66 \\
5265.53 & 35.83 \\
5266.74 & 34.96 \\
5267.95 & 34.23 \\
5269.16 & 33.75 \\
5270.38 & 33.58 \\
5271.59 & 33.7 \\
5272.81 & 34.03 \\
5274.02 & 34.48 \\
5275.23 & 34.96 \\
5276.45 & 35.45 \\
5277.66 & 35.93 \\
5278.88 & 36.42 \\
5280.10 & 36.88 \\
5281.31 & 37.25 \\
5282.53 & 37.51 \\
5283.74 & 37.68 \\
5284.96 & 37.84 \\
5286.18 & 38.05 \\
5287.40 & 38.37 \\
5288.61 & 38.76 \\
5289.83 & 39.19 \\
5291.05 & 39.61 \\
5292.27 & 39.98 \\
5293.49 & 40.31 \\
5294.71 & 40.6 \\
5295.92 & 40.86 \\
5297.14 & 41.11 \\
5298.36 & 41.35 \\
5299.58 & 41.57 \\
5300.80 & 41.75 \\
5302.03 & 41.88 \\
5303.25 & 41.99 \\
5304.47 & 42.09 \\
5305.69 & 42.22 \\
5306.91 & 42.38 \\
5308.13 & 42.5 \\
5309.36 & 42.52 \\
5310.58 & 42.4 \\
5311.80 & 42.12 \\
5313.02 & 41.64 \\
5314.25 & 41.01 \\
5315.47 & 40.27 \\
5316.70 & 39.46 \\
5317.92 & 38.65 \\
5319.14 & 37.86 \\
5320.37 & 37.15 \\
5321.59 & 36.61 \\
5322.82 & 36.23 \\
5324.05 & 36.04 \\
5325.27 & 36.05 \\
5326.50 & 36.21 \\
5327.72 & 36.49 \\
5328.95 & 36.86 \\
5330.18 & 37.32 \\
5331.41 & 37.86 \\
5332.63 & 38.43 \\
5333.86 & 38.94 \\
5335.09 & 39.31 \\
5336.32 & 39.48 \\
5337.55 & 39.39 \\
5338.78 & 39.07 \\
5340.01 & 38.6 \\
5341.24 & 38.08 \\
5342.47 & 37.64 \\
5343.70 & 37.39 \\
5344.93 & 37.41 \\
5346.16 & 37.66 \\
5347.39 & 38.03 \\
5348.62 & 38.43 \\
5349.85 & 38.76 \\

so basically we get 1.1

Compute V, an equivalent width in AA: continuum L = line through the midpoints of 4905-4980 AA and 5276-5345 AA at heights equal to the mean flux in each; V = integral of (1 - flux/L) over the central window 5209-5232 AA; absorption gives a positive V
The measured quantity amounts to 1.5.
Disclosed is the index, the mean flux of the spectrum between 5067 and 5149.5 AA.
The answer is 34.9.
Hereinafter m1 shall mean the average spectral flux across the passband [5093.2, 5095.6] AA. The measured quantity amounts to 36.7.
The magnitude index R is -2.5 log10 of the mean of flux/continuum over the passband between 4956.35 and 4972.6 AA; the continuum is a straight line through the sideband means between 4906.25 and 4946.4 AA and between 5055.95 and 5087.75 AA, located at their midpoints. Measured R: -0.02 mag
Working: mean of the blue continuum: 36.7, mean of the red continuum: 34.7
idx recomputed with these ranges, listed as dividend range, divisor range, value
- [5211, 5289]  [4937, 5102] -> 1.12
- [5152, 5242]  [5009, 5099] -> 1.04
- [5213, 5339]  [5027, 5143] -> 1.16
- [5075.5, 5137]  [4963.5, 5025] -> 1.02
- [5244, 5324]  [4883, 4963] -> 1.20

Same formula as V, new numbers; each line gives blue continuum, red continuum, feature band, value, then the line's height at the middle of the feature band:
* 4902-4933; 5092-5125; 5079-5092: 0.4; 35.8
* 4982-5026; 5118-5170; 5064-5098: -0.1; 34.8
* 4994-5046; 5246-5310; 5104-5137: 1.0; 36.4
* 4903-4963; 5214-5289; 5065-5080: 1.0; 36.8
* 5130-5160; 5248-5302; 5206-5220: 0.3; 36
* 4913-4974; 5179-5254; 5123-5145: 0.9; 35.9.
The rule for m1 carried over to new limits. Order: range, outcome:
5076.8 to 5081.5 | 33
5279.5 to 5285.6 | 37.5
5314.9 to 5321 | 38.7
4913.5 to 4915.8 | 36.7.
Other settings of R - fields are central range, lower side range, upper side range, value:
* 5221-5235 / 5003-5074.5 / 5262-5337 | 0.04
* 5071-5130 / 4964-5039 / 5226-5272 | 0.03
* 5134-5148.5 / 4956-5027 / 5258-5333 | 0.09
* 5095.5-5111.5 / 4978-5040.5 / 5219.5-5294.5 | 0.01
